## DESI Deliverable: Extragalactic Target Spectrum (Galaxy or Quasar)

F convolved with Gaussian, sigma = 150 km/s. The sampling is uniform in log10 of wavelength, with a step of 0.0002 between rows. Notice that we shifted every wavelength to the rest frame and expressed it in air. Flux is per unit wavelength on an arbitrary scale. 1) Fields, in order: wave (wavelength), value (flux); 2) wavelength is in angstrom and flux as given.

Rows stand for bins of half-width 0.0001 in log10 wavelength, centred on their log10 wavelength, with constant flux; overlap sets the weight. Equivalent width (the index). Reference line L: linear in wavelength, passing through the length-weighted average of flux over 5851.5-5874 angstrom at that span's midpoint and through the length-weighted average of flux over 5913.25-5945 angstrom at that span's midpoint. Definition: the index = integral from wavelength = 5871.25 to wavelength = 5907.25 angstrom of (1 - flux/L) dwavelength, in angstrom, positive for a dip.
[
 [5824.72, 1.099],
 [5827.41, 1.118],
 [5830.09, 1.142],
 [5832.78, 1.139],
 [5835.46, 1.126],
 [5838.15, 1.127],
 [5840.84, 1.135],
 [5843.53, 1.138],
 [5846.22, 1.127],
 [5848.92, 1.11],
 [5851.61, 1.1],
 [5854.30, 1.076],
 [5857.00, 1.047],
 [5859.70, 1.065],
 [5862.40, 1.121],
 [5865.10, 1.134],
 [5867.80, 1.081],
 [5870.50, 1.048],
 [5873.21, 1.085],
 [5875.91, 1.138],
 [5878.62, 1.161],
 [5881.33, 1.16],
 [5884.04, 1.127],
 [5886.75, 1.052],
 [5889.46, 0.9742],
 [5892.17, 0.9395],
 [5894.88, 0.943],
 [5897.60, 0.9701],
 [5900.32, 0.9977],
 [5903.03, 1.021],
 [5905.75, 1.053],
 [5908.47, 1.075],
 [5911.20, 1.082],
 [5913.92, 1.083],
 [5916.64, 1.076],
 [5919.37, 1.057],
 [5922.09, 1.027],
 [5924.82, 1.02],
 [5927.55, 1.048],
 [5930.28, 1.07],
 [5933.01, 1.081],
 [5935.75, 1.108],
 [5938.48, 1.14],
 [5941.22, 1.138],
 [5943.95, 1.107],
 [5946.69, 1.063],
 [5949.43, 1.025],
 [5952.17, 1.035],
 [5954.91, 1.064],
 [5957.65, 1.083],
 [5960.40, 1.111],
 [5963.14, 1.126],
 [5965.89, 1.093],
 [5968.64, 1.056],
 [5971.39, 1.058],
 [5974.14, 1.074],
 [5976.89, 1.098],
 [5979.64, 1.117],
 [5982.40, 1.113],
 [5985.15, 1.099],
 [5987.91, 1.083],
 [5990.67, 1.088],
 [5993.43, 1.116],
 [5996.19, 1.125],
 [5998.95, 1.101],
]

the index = 1.13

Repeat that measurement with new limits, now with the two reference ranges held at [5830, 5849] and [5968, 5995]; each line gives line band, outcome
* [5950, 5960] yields 0.3 angstrom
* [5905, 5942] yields 1.1 angstrom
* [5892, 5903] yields 1.4 angstrom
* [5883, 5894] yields 1.0 angstrom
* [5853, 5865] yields 0.4 angstrom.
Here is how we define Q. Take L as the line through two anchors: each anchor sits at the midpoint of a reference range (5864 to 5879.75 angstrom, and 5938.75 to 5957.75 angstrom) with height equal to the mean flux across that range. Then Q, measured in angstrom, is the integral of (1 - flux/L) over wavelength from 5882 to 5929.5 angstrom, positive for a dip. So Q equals 2.6 angstrom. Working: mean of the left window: 1.11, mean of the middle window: 1.03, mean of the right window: 1.08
